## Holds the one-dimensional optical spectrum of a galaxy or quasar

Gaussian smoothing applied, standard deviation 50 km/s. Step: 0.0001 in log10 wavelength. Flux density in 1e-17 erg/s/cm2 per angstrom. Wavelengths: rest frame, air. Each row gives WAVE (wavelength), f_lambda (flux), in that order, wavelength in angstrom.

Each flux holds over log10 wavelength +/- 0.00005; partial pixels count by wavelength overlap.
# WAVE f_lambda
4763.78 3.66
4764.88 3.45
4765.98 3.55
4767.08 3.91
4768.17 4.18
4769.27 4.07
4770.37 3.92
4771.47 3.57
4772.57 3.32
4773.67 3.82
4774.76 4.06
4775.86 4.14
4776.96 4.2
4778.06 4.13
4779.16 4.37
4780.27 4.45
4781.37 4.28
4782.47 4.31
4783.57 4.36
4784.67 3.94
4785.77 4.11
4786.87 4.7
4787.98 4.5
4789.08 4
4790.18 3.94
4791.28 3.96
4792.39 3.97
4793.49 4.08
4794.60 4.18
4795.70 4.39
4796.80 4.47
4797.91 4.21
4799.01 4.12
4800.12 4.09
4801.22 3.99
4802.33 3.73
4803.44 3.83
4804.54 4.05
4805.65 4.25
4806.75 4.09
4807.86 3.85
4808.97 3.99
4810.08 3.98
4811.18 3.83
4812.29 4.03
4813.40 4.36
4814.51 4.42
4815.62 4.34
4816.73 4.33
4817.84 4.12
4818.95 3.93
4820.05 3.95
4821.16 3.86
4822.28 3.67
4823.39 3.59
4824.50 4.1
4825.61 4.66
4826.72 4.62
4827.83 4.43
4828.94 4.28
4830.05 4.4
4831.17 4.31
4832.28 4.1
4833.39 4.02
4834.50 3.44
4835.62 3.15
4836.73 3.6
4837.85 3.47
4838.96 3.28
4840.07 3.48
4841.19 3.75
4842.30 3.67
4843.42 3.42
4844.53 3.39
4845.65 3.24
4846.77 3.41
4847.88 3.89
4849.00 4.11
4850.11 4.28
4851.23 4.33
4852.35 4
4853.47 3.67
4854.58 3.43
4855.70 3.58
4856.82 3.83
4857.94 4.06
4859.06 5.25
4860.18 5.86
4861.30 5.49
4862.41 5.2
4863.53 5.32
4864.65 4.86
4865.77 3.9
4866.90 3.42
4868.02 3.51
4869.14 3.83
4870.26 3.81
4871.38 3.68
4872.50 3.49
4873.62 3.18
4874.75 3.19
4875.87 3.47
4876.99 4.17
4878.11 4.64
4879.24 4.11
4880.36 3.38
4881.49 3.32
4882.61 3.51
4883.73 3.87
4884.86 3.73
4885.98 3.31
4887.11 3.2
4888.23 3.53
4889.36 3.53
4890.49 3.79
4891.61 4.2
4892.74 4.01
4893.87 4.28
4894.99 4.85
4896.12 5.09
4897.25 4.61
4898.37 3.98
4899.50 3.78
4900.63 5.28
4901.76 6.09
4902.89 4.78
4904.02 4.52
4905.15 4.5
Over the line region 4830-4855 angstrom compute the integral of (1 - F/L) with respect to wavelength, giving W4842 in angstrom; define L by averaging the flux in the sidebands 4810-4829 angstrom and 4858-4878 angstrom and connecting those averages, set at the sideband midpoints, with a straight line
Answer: 2.7 angstrom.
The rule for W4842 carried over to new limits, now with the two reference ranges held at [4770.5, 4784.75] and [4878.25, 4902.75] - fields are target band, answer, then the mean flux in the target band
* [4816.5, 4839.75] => 0.7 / 3.96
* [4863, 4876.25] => 0.9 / 3.8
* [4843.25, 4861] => 0.3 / 4.02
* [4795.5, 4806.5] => -0.1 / 4.11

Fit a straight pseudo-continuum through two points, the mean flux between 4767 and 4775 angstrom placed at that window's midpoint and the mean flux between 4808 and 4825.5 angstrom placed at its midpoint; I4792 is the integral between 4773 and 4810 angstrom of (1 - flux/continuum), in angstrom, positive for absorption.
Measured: -1.9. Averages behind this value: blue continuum 3.85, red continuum 4.04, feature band 4.13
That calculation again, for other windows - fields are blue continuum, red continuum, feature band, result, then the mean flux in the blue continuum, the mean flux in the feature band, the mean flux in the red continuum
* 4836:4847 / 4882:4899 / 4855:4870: -3.1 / 3.47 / 4.45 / 3.97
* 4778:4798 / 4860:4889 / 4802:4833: 0.1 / 4.23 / 4.11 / 3.93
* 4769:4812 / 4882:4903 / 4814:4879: 2.1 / 4.08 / 4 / 4.17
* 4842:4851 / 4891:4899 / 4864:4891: 3.0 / 3.7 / 3.69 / 4.43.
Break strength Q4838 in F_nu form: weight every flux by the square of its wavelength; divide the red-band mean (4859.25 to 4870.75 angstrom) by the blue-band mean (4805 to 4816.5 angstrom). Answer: 1.1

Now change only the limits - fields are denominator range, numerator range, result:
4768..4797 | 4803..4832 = 1.02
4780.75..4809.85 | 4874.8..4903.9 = 1.03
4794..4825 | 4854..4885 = 1.02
